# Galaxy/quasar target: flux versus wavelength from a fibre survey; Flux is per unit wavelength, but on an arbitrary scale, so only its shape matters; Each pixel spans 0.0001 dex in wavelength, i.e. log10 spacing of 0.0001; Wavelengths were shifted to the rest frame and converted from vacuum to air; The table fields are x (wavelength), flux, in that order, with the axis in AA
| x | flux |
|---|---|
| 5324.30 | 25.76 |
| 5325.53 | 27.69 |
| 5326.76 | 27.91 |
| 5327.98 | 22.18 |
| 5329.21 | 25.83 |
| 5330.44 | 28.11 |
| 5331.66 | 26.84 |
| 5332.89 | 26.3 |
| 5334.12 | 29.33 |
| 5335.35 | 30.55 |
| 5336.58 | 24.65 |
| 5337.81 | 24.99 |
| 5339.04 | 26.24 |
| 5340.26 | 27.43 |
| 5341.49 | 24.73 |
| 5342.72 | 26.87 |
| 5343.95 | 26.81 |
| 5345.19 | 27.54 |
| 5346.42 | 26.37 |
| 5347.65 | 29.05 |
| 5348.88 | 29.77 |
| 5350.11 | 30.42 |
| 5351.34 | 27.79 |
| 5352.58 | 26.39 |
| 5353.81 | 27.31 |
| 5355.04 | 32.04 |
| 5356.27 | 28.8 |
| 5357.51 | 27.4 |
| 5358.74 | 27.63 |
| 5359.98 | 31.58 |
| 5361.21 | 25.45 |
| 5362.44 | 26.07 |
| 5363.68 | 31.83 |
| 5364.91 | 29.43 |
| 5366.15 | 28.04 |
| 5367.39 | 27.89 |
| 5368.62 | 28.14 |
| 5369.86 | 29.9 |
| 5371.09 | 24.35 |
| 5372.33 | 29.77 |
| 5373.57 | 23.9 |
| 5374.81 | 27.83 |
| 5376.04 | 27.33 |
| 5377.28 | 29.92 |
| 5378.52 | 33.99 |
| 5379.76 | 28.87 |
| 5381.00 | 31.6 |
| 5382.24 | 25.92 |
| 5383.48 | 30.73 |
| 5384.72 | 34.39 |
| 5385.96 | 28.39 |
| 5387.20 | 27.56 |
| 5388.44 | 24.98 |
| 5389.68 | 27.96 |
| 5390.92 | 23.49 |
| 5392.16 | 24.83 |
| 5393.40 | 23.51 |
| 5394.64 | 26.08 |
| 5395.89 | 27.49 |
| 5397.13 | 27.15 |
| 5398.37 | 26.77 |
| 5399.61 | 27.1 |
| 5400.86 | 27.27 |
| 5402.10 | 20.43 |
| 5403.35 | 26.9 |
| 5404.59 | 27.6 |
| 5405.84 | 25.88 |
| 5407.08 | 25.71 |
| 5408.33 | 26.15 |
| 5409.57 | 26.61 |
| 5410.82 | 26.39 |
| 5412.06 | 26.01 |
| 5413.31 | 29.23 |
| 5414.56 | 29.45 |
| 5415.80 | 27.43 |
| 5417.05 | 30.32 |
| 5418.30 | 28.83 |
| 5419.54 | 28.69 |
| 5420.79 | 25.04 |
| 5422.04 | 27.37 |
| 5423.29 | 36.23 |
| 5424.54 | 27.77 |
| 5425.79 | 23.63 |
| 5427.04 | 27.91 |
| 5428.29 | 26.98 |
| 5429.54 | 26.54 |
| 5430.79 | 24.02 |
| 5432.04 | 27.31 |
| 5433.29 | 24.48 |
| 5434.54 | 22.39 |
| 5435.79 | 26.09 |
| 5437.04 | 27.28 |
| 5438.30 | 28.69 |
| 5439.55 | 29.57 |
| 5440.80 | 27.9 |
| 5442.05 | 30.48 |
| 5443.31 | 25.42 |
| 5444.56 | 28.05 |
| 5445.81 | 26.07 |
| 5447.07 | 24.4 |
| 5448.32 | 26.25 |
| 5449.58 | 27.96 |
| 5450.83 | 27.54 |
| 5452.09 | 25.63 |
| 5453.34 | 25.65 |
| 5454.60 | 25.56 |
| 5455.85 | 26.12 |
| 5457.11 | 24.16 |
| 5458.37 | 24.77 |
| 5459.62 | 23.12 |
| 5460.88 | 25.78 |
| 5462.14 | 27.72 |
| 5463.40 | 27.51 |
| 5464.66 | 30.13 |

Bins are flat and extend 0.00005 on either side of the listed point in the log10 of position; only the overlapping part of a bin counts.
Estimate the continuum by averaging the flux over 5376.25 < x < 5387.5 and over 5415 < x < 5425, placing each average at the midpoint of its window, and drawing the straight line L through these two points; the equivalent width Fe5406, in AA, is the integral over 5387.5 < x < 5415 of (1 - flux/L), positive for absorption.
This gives 3.08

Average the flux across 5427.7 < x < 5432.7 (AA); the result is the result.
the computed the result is 26.2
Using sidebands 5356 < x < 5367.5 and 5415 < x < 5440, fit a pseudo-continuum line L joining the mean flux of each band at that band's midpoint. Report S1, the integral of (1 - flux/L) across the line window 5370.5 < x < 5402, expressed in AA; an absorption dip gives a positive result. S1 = 0.5 AA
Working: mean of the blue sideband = 28.4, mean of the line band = 27.5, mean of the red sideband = 27.3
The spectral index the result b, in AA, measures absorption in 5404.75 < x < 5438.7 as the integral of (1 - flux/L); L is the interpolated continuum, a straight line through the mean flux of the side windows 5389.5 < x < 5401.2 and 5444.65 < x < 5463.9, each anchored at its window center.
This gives -1.5 AA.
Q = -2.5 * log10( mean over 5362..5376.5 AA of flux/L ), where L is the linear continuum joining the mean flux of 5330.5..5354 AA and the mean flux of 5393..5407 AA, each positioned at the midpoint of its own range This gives -0.05 mag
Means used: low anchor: 27.4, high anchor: 26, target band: 27.9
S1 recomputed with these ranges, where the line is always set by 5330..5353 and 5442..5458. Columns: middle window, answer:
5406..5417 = -0.25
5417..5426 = -0.70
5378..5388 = -1.15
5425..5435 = 0.36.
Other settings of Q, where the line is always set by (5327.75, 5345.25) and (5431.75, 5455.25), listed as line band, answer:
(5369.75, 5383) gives -0.07 mag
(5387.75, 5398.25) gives 0.04 mag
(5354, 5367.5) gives -0.08 mag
